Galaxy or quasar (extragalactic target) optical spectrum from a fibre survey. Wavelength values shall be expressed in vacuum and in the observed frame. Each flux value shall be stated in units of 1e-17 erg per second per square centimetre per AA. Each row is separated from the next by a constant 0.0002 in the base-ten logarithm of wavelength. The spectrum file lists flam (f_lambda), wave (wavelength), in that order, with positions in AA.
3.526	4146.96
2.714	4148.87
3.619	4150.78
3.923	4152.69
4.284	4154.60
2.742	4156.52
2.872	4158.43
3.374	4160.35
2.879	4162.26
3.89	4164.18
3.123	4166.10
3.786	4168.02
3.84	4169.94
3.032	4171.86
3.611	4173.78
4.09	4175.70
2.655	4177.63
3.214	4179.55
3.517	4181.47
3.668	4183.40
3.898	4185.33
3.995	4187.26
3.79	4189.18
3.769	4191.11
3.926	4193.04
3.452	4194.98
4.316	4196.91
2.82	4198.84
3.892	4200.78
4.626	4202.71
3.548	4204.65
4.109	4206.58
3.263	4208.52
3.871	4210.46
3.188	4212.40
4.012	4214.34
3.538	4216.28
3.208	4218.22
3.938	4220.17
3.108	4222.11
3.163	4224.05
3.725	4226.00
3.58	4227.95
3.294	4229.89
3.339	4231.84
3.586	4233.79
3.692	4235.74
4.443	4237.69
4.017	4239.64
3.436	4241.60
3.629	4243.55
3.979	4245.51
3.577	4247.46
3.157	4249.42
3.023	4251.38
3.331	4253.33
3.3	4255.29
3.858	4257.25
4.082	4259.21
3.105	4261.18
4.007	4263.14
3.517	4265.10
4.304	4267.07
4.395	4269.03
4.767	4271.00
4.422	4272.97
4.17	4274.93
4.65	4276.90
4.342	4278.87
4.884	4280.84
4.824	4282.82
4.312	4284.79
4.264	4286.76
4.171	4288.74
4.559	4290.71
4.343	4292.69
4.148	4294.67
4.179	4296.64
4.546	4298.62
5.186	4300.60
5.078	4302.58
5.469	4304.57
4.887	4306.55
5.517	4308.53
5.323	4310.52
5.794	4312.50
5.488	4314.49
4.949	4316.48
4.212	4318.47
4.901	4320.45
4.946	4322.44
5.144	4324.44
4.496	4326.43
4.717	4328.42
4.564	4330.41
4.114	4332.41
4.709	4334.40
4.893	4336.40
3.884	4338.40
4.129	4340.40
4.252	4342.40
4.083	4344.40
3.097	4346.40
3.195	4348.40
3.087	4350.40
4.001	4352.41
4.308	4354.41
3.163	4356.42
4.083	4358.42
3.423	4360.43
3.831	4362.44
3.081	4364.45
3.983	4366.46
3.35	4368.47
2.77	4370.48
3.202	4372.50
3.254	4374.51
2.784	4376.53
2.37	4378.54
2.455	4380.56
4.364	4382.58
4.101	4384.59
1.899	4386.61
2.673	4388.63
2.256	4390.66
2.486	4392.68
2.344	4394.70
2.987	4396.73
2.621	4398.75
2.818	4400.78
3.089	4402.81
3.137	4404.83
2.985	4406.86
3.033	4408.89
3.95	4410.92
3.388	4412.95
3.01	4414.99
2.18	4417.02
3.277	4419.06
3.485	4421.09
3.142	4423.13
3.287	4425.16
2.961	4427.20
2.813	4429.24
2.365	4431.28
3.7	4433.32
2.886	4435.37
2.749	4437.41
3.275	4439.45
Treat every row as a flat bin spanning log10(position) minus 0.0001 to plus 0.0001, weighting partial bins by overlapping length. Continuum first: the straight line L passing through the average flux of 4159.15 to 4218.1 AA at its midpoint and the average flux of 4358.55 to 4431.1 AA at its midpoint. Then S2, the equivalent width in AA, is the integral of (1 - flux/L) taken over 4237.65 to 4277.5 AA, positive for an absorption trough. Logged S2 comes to -4.9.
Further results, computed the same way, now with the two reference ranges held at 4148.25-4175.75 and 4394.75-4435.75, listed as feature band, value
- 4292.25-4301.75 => -3.7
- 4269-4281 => -4.6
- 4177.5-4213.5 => -3.1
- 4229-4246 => -2.0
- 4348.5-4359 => -1.8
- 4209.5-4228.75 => -1.0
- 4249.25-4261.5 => -0.6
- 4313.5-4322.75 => -4.9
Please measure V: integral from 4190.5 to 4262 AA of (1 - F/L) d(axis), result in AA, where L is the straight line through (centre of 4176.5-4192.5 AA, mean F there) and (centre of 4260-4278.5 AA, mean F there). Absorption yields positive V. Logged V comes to 4.4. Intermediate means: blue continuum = 3.58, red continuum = 4.15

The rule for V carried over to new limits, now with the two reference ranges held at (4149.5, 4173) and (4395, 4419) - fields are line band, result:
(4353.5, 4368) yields -2.77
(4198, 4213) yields -1.44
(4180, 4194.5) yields -1.58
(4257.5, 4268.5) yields -1.93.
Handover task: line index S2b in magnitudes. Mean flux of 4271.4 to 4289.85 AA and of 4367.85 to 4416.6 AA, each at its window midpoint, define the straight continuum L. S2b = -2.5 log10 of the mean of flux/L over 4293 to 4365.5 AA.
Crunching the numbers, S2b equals -0.16 mag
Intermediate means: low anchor 4.46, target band 4.41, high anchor 2.96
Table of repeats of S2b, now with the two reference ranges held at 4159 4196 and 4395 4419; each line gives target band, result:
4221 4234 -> 0.01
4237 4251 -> -0.09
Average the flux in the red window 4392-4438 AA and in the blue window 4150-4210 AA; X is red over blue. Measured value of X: 0.83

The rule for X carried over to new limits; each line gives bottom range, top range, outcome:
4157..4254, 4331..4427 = 0.93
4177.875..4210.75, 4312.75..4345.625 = 1.24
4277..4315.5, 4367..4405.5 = 0.60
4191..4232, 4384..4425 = 0.81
